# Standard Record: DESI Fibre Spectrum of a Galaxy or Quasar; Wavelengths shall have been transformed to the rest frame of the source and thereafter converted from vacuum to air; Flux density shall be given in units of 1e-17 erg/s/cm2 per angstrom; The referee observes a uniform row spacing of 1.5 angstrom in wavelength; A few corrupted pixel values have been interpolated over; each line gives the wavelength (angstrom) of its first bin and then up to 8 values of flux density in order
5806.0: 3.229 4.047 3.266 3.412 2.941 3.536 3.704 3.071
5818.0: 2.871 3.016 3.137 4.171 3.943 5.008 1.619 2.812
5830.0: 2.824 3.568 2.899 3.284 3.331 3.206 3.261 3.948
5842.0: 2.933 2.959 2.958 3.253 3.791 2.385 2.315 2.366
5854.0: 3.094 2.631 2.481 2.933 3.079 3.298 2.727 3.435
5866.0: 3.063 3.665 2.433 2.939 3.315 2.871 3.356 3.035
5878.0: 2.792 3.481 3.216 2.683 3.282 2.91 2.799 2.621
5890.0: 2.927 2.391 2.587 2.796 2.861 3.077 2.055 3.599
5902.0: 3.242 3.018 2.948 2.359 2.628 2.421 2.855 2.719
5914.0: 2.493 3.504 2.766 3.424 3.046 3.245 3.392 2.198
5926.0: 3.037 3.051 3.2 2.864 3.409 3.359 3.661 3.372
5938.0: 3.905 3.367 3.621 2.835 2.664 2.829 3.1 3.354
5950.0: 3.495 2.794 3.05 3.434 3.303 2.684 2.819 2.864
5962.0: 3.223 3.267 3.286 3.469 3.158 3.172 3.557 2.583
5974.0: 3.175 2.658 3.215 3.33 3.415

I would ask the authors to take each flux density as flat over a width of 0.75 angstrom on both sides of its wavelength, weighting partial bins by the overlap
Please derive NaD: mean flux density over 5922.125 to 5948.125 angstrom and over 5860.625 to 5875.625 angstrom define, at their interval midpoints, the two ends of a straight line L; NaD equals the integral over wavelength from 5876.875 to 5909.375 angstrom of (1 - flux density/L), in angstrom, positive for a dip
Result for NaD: 2.8 angstrom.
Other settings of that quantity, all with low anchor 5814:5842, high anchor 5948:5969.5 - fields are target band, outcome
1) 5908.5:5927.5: 1.6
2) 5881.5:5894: 1.8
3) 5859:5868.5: 0.2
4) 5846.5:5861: 2.0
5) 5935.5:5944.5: -0.4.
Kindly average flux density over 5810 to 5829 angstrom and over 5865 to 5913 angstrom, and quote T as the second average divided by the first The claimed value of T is 0.9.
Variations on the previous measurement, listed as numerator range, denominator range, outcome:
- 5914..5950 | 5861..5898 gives 1.07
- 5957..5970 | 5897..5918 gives 1.10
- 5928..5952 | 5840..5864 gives 1.10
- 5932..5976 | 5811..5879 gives 1.02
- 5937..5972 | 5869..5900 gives 1.10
